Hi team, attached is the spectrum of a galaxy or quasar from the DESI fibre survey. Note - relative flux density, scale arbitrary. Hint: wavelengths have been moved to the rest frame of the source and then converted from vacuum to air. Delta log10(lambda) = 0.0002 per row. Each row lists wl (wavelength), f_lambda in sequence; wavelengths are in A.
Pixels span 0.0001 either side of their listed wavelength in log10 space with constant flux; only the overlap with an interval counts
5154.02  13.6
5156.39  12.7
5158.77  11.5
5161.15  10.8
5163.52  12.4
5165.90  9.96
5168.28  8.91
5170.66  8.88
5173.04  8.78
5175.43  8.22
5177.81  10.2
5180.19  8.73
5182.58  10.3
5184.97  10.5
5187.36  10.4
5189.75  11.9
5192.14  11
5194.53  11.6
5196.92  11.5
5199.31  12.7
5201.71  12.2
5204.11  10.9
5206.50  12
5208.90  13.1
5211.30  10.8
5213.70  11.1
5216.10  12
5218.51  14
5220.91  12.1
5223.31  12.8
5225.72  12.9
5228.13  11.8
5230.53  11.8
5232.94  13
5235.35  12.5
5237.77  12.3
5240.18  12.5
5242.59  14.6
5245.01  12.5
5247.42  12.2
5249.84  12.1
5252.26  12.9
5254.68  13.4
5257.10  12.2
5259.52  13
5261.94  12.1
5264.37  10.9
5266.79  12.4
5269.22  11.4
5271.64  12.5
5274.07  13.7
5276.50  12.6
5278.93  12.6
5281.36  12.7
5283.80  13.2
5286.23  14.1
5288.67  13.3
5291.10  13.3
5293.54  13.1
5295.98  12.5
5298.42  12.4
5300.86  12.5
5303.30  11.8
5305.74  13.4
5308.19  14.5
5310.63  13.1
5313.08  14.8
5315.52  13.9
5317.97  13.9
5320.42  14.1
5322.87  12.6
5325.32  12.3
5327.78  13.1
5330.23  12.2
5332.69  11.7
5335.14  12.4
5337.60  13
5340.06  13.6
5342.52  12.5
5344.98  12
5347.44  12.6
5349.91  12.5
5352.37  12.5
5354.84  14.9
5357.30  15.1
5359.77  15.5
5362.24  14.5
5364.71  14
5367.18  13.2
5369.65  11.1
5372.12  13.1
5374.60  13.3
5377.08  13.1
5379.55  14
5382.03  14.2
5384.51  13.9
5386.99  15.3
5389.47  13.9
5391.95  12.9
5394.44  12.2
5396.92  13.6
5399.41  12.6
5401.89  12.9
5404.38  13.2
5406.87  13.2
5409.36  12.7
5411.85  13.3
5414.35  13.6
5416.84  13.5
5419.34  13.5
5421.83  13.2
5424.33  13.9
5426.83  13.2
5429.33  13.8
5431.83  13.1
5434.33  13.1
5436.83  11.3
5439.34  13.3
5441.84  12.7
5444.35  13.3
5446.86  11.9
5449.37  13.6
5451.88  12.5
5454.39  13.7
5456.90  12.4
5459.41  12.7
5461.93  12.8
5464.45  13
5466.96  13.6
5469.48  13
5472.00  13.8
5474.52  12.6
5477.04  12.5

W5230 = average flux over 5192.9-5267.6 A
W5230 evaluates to 12.3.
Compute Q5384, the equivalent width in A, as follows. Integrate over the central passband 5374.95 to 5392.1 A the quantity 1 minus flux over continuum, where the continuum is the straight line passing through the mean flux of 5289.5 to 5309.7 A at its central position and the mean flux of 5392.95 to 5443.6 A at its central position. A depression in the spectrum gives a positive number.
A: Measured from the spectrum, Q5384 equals -1.2 A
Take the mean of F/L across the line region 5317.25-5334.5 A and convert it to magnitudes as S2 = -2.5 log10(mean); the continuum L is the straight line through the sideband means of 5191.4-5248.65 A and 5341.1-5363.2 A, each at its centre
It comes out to 0.041 mag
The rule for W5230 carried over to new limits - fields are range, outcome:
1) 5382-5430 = 13.4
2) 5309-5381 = 13.3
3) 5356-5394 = 13.8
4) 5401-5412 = 13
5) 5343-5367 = 13.7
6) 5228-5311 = 12.7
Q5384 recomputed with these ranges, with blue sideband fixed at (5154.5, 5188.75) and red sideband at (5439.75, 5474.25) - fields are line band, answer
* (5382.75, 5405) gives -1.85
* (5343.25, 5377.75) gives -3.75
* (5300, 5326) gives -3.99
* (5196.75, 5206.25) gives -1.22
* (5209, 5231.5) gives -3.12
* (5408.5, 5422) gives -0.78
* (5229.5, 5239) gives -1.37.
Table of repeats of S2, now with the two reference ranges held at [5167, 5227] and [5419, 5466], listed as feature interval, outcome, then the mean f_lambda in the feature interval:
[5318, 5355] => -0.052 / 12.8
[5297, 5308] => -0.070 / 12.7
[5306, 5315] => -0.172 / 14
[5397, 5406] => -0.027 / 13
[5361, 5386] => -0.083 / 13.5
